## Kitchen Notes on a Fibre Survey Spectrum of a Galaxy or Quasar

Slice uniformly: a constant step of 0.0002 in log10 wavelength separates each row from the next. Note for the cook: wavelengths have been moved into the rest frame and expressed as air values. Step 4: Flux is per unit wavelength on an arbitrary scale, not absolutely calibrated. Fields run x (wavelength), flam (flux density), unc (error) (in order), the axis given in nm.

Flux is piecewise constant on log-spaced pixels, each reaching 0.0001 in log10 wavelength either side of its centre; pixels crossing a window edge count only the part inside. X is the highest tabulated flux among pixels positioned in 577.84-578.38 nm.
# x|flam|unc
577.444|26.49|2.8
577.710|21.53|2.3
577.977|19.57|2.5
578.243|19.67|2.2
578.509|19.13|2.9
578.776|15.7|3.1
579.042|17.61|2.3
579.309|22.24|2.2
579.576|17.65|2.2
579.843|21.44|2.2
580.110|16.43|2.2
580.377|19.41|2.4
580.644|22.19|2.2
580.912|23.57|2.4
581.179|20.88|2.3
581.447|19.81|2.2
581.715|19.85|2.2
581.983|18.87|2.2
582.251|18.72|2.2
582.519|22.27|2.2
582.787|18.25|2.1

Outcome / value 19.67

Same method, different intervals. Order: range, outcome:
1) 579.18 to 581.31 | 23.57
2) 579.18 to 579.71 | 22.24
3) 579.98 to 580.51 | 19.41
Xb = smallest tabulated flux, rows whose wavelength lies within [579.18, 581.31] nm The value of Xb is 16.43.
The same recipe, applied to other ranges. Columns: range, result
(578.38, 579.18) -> 15.7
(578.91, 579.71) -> 17.61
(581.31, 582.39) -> 18.72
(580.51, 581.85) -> 19.81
